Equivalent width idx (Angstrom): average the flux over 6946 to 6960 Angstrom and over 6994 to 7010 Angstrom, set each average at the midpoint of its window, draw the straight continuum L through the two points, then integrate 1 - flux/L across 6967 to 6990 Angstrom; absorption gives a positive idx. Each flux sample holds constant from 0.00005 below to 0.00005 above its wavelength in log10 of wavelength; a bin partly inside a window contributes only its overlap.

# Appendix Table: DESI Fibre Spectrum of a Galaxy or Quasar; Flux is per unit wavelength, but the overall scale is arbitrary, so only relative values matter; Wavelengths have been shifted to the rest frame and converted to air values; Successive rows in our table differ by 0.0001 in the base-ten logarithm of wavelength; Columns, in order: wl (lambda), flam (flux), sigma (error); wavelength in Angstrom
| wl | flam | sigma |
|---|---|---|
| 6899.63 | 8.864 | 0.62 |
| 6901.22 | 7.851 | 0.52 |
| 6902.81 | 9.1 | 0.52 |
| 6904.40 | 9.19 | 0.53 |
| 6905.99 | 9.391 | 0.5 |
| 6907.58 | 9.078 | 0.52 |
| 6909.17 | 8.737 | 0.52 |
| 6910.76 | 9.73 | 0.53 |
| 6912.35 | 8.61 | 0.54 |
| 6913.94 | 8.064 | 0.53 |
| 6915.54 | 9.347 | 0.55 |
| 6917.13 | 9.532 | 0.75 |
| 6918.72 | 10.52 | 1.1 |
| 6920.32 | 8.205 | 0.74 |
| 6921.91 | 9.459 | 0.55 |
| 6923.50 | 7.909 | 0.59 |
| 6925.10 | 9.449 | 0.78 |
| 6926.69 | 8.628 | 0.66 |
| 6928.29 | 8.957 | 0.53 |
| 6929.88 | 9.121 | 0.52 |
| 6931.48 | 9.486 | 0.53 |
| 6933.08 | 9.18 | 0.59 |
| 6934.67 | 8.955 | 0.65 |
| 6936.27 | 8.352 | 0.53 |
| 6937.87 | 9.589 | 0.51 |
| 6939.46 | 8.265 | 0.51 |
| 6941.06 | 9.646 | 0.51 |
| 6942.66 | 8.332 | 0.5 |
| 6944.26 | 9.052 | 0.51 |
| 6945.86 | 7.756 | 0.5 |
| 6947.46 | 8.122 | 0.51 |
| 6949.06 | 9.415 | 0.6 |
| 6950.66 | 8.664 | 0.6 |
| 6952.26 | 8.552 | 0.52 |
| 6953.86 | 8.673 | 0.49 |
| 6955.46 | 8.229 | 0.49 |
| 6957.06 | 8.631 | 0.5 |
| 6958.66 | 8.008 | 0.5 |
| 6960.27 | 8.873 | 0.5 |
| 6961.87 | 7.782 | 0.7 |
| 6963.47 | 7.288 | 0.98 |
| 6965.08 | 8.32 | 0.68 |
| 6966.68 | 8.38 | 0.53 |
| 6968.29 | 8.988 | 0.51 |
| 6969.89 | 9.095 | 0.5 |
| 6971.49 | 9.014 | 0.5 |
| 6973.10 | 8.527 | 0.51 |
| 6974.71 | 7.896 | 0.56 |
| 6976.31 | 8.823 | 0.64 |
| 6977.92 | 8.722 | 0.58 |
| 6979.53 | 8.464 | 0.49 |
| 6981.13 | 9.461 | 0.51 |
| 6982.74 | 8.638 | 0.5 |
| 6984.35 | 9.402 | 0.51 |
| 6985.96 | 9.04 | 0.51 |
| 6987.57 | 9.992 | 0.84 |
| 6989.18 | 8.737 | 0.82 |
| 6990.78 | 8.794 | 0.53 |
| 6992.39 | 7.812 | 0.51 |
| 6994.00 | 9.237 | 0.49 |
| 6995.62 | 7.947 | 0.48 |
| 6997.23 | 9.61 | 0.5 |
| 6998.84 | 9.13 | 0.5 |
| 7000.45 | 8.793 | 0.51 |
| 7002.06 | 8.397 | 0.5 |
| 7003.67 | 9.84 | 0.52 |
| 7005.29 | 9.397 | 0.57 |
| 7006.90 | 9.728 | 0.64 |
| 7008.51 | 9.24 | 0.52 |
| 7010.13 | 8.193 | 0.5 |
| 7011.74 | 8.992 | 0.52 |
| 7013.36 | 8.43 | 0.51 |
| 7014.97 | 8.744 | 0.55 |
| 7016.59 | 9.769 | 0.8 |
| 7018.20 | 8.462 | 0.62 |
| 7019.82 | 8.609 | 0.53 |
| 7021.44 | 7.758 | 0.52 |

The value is -0.2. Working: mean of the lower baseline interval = 8.51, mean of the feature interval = 8.9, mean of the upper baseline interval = 9.08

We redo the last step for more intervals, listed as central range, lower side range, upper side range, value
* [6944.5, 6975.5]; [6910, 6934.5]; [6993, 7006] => 2.1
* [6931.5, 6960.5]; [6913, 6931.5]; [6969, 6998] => 0.8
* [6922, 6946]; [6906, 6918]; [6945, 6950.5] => -0.6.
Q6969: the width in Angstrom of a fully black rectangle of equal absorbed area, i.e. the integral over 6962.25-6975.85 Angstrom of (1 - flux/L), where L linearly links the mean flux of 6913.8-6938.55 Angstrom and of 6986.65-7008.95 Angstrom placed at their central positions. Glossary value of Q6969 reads 0.9 Angstrom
